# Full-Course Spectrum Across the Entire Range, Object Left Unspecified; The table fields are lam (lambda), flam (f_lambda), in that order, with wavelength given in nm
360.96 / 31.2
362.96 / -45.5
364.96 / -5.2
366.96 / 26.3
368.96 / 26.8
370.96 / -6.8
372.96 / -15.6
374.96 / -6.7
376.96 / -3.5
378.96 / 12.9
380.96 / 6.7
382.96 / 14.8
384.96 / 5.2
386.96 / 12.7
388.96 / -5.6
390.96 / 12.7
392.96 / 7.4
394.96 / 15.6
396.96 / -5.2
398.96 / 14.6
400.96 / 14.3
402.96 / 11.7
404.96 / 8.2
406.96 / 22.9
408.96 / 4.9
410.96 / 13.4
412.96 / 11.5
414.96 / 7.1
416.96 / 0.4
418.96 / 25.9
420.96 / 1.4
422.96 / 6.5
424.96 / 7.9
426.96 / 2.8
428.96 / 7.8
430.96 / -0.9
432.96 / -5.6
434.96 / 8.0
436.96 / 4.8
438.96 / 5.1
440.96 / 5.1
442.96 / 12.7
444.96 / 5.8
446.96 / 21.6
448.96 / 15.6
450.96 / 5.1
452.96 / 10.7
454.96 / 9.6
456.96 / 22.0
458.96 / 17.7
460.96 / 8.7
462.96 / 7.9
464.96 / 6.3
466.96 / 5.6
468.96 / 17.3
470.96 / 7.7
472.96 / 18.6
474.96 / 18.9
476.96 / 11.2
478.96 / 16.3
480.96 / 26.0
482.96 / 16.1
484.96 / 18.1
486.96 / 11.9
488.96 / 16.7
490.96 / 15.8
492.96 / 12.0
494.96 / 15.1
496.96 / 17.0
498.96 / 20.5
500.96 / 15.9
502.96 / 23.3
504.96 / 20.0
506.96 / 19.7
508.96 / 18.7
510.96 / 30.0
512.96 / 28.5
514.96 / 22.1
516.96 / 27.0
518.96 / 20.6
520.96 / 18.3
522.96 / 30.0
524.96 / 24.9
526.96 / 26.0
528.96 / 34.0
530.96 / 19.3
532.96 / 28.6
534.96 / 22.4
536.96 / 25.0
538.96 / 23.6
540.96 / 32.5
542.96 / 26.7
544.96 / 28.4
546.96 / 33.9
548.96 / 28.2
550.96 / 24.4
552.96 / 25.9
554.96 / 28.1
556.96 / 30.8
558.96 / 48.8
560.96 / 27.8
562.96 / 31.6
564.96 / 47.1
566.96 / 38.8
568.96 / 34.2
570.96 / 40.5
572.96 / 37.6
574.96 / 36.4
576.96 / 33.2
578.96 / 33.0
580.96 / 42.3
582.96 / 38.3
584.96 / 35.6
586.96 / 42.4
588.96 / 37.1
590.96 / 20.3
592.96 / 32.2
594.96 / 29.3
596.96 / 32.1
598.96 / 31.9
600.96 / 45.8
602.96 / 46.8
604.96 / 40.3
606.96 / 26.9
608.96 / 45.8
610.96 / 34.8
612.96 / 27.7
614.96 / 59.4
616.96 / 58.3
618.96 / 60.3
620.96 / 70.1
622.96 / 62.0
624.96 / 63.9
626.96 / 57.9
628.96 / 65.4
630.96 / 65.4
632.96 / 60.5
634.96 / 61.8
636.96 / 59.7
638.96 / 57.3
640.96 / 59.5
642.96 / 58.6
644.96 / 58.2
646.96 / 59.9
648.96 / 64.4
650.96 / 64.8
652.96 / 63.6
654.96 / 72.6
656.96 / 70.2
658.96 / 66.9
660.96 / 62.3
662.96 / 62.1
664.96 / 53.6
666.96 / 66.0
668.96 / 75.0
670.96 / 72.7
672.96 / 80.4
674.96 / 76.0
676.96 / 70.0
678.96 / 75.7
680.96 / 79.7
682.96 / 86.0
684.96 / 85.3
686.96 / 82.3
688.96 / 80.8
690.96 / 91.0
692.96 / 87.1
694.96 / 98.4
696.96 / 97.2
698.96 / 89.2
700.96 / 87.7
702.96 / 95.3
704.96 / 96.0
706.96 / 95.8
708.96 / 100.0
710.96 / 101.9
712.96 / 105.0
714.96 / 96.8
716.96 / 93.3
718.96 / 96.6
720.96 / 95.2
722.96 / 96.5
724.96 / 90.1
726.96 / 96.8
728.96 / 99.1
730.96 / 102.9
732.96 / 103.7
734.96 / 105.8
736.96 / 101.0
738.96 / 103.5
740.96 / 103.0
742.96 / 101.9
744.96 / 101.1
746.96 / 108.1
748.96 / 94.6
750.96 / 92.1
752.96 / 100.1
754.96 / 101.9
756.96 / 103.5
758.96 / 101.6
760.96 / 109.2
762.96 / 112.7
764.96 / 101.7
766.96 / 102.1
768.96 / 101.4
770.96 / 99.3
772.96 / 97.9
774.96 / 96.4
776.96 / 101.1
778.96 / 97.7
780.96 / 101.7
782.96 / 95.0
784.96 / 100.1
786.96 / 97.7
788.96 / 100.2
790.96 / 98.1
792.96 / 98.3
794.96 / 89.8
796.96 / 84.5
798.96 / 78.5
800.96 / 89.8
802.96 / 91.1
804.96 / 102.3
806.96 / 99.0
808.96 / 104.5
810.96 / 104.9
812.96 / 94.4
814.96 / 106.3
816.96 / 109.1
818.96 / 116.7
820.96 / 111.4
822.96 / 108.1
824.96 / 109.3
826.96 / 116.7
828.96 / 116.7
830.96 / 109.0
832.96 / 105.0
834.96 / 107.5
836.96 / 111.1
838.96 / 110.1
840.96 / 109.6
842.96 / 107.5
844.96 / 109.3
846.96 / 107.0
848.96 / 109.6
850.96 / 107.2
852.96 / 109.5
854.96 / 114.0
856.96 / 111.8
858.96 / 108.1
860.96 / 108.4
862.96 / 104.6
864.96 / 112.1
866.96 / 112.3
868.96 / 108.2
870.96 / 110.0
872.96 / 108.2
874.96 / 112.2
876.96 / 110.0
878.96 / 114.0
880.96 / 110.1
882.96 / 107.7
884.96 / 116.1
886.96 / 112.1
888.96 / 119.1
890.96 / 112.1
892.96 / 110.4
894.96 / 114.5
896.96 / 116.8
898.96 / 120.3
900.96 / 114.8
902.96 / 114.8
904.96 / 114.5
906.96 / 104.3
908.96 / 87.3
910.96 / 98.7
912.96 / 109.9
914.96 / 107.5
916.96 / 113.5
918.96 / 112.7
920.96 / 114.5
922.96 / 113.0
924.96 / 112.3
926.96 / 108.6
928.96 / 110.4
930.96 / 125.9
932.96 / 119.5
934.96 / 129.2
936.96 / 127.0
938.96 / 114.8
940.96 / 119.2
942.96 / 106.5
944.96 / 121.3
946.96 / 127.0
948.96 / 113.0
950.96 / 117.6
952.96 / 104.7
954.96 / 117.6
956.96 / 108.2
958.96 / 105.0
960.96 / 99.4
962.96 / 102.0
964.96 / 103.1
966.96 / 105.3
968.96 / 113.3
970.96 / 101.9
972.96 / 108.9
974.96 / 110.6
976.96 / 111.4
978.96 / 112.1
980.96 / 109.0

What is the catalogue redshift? 0.54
